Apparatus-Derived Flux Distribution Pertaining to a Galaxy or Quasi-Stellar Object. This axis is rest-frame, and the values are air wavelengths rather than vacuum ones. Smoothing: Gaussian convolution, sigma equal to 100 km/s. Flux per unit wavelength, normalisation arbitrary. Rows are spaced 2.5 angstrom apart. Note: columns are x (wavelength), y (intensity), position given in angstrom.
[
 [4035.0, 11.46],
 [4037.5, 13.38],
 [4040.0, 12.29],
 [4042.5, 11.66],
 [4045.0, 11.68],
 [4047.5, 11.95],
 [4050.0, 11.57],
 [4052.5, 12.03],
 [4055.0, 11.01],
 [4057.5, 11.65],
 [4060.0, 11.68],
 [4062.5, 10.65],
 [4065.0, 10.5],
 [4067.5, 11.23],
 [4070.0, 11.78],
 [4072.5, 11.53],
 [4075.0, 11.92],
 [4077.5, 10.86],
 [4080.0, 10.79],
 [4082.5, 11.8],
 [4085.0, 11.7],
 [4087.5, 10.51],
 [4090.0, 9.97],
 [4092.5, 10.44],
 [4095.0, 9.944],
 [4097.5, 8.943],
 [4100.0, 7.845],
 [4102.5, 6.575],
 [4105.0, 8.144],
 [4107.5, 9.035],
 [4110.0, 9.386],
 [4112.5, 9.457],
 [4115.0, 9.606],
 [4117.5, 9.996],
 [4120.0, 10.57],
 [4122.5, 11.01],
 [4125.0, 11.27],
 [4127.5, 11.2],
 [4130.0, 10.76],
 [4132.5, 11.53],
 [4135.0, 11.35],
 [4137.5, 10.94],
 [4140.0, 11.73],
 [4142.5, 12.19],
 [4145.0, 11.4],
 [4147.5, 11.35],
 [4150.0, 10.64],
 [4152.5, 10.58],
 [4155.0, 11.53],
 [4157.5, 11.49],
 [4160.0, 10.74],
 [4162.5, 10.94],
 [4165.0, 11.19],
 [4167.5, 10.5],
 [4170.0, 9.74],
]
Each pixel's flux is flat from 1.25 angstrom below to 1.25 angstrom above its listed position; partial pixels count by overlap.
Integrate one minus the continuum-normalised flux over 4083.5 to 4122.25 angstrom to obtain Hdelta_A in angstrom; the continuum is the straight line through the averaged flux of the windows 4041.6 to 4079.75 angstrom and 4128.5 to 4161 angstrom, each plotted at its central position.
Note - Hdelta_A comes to 6.2 angstrom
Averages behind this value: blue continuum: 11.4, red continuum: 11.3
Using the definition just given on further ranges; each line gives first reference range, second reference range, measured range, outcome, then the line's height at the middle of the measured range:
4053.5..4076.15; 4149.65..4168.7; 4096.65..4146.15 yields 4.2 angstrom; 11.1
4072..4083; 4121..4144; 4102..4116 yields 3.1 angstrom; 11.3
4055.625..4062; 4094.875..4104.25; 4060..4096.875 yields -4.3 angstrom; 9.86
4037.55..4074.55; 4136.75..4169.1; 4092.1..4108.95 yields 4.1 angstrom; 11.4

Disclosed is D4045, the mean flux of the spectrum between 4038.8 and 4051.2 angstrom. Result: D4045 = 11.8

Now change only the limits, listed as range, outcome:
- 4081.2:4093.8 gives 10.9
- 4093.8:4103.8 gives 8.32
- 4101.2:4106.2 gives 7.36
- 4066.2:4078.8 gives 11.5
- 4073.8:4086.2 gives 11.4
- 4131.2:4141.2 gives 11.4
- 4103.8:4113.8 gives 9.01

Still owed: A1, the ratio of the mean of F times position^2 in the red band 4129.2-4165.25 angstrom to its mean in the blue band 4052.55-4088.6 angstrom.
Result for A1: 1.03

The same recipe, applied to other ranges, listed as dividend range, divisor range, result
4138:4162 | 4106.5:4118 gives 1.21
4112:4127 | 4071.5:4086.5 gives 0.93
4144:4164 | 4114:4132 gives 1.05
